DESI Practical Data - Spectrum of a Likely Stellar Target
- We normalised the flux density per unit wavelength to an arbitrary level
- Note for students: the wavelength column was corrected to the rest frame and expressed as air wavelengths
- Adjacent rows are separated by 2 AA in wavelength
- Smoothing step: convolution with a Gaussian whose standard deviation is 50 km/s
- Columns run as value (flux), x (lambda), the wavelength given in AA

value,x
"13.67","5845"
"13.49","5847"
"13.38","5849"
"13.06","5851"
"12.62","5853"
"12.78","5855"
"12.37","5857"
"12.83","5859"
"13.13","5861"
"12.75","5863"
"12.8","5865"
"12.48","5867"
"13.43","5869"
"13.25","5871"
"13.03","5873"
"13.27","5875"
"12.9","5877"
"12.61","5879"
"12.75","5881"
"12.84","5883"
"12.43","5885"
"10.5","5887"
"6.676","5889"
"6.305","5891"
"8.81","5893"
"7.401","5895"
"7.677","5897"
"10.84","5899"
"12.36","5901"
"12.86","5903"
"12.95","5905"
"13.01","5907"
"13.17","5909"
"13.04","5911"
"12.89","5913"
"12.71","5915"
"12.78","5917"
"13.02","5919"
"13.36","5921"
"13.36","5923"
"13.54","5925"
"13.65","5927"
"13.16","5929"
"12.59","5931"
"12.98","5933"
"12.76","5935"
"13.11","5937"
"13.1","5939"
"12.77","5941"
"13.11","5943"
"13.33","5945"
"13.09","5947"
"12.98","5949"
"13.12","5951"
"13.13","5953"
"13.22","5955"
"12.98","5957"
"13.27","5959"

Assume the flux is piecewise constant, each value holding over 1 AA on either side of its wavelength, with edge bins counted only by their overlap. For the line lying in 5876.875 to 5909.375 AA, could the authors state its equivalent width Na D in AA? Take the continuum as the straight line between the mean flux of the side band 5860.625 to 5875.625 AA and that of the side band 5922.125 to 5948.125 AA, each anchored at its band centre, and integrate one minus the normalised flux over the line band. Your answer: 5.5 AA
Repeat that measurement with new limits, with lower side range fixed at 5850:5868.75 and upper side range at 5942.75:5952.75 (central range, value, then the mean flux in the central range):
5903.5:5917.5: 0.05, 12.9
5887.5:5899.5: 4.63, 7.94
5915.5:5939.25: -0.11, 13.1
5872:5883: -0.04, 12.9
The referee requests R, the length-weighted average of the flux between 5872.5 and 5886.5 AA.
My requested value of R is 12.7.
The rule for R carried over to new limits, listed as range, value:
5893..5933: 12.3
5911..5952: 13.1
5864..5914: 11.6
